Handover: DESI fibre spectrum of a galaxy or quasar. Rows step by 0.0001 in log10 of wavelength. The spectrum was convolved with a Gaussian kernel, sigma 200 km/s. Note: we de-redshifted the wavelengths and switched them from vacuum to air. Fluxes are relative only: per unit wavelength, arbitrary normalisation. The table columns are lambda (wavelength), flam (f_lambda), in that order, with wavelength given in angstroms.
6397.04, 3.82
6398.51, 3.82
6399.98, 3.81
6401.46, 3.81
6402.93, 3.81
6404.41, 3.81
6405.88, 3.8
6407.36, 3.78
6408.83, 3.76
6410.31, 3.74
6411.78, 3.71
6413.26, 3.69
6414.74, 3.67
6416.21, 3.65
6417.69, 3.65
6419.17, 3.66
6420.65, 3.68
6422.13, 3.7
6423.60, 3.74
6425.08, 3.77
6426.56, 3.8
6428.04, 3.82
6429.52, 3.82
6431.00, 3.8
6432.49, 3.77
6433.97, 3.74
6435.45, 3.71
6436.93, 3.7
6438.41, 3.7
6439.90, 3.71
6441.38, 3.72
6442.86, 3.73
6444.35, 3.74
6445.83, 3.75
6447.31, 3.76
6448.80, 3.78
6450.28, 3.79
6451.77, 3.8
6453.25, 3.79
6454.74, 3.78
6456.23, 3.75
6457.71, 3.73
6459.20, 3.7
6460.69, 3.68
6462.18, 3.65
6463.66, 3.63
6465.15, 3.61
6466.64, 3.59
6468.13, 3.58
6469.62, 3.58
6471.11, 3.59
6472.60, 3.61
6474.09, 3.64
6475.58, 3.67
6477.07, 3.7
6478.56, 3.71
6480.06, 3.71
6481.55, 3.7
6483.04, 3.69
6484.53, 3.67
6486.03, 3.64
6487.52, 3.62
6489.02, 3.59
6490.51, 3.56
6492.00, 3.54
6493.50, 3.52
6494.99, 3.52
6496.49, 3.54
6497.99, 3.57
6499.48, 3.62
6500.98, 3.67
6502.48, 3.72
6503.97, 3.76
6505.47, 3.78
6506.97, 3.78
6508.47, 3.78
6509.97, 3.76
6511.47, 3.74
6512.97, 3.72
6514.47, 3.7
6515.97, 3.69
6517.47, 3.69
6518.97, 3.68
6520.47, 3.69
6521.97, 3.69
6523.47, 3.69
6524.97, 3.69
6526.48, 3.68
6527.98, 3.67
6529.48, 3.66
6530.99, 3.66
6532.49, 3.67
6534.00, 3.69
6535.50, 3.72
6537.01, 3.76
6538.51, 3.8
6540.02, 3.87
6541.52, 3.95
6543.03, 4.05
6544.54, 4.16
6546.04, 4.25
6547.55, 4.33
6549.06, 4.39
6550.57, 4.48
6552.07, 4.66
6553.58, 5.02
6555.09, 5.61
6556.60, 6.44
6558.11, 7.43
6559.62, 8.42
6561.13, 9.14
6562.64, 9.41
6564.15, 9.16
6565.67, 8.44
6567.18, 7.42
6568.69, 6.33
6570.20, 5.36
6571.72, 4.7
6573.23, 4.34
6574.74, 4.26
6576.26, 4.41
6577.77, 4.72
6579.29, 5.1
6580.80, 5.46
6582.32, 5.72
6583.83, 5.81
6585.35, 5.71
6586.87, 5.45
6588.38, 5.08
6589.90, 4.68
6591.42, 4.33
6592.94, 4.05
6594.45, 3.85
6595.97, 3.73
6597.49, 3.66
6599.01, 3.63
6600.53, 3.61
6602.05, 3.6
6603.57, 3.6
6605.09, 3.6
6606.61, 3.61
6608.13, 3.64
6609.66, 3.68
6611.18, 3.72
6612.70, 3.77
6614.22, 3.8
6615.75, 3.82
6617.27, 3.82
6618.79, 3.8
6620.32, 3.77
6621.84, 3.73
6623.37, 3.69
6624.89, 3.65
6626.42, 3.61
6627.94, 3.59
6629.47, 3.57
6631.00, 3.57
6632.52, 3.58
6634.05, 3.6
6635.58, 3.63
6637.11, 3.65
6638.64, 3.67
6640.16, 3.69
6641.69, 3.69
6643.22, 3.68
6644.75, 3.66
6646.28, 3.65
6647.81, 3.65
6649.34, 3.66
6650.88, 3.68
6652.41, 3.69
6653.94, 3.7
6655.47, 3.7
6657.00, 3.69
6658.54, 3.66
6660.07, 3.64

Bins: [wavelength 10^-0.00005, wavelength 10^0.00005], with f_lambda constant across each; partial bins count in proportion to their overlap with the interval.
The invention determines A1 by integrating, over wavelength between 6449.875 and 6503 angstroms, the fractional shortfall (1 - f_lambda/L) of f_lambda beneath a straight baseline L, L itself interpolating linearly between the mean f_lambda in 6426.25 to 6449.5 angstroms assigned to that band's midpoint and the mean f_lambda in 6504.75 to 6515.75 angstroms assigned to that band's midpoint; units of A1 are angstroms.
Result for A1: 1.4 angstroms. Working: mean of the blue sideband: 3.75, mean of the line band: 3.65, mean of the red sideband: 3.75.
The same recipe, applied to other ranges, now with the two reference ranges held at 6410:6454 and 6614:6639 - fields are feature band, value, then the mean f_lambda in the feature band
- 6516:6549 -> -1.04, 3.82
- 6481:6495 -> 0.42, 3.61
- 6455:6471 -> 0.32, 3.65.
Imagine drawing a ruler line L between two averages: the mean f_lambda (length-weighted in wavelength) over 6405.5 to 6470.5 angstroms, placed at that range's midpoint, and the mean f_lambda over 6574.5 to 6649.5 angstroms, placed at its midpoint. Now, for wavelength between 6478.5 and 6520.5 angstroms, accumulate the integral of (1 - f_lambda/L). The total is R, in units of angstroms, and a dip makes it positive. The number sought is 1.73 angstroms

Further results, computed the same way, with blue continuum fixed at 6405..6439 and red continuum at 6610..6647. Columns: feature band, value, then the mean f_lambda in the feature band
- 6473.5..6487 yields 0.1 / 3.68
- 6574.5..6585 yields -4.1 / 5.13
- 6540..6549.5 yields -1.2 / 4.16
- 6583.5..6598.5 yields -3.6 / 4.58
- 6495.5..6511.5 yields 0.1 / 3.7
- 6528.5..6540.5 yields -0.1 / 3.72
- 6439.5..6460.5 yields -0.1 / 3.75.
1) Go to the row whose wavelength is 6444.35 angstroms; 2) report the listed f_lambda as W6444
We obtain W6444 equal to 3.74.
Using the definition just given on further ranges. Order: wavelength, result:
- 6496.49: 3.54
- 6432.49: 3.77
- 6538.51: 3.8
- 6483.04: 3.69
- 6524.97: 3.69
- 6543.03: 4.05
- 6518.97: 3.68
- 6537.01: 3.76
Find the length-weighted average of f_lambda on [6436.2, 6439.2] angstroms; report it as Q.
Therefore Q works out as 3.69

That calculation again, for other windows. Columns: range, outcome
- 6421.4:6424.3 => 3.73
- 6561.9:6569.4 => 8.16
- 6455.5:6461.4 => 3.72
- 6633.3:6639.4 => 3.64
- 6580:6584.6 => 5.66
